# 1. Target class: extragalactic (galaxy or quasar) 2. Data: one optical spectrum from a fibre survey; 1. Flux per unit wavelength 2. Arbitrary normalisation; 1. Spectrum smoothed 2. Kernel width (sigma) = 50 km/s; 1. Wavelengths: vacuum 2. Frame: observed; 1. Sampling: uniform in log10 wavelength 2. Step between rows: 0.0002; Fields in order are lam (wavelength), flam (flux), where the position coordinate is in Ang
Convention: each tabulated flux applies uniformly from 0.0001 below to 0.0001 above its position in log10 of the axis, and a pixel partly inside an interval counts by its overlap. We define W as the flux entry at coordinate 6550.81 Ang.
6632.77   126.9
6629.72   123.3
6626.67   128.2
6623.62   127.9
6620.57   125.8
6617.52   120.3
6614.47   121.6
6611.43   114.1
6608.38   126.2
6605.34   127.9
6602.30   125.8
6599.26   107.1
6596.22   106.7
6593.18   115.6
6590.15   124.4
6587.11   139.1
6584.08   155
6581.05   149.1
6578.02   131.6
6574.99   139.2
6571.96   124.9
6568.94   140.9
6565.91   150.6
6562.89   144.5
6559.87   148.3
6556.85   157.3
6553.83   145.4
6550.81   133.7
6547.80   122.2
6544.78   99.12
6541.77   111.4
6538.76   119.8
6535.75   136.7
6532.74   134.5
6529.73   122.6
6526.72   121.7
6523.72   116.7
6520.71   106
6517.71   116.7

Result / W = 133.7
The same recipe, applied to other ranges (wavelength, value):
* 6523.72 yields 116.7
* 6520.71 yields 106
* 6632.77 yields 126.9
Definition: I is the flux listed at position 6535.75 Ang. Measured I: 136.7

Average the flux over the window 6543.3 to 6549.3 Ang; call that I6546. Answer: 111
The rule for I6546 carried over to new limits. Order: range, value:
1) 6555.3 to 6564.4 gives 150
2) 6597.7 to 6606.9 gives 120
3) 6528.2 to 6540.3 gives 128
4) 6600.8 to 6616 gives 123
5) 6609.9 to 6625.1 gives 122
